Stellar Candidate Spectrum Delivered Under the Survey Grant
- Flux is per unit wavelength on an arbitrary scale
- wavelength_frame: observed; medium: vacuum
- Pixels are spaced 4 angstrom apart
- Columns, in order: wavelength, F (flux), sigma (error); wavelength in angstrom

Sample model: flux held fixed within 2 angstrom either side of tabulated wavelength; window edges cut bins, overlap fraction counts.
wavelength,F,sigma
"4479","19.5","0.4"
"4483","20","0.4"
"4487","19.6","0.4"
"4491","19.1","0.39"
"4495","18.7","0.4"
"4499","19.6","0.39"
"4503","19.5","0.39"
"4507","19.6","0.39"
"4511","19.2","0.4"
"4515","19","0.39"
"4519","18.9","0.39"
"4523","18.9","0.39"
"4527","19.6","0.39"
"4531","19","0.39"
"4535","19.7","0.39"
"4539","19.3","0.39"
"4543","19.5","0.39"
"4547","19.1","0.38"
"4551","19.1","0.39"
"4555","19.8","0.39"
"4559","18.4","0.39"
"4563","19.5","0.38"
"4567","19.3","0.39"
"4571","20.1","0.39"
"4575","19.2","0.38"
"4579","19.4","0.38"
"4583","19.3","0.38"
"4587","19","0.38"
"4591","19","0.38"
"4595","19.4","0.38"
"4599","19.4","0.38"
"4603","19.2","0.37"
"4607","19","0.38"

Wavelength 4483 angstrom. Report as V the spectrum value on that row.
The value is 20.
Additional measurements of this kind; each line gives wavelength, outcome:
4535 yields 19.7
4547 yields 19.1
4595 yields 19.4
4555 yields 19.8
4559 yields 18.4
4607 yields 19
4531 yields 19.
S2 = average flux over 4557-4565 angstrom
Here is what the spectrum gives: 18.9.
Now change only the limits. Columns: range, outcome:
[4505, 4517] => 19.3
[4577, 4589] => 19.2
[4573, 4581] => 19.3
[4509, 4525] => 19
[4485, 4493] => 19.4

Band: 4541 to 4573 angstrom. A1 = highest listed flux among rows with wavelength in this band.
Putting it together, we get 20.1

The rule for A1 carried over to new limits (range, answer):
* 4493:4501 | 19.6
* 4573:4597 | 19.4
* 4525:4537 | 19.7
